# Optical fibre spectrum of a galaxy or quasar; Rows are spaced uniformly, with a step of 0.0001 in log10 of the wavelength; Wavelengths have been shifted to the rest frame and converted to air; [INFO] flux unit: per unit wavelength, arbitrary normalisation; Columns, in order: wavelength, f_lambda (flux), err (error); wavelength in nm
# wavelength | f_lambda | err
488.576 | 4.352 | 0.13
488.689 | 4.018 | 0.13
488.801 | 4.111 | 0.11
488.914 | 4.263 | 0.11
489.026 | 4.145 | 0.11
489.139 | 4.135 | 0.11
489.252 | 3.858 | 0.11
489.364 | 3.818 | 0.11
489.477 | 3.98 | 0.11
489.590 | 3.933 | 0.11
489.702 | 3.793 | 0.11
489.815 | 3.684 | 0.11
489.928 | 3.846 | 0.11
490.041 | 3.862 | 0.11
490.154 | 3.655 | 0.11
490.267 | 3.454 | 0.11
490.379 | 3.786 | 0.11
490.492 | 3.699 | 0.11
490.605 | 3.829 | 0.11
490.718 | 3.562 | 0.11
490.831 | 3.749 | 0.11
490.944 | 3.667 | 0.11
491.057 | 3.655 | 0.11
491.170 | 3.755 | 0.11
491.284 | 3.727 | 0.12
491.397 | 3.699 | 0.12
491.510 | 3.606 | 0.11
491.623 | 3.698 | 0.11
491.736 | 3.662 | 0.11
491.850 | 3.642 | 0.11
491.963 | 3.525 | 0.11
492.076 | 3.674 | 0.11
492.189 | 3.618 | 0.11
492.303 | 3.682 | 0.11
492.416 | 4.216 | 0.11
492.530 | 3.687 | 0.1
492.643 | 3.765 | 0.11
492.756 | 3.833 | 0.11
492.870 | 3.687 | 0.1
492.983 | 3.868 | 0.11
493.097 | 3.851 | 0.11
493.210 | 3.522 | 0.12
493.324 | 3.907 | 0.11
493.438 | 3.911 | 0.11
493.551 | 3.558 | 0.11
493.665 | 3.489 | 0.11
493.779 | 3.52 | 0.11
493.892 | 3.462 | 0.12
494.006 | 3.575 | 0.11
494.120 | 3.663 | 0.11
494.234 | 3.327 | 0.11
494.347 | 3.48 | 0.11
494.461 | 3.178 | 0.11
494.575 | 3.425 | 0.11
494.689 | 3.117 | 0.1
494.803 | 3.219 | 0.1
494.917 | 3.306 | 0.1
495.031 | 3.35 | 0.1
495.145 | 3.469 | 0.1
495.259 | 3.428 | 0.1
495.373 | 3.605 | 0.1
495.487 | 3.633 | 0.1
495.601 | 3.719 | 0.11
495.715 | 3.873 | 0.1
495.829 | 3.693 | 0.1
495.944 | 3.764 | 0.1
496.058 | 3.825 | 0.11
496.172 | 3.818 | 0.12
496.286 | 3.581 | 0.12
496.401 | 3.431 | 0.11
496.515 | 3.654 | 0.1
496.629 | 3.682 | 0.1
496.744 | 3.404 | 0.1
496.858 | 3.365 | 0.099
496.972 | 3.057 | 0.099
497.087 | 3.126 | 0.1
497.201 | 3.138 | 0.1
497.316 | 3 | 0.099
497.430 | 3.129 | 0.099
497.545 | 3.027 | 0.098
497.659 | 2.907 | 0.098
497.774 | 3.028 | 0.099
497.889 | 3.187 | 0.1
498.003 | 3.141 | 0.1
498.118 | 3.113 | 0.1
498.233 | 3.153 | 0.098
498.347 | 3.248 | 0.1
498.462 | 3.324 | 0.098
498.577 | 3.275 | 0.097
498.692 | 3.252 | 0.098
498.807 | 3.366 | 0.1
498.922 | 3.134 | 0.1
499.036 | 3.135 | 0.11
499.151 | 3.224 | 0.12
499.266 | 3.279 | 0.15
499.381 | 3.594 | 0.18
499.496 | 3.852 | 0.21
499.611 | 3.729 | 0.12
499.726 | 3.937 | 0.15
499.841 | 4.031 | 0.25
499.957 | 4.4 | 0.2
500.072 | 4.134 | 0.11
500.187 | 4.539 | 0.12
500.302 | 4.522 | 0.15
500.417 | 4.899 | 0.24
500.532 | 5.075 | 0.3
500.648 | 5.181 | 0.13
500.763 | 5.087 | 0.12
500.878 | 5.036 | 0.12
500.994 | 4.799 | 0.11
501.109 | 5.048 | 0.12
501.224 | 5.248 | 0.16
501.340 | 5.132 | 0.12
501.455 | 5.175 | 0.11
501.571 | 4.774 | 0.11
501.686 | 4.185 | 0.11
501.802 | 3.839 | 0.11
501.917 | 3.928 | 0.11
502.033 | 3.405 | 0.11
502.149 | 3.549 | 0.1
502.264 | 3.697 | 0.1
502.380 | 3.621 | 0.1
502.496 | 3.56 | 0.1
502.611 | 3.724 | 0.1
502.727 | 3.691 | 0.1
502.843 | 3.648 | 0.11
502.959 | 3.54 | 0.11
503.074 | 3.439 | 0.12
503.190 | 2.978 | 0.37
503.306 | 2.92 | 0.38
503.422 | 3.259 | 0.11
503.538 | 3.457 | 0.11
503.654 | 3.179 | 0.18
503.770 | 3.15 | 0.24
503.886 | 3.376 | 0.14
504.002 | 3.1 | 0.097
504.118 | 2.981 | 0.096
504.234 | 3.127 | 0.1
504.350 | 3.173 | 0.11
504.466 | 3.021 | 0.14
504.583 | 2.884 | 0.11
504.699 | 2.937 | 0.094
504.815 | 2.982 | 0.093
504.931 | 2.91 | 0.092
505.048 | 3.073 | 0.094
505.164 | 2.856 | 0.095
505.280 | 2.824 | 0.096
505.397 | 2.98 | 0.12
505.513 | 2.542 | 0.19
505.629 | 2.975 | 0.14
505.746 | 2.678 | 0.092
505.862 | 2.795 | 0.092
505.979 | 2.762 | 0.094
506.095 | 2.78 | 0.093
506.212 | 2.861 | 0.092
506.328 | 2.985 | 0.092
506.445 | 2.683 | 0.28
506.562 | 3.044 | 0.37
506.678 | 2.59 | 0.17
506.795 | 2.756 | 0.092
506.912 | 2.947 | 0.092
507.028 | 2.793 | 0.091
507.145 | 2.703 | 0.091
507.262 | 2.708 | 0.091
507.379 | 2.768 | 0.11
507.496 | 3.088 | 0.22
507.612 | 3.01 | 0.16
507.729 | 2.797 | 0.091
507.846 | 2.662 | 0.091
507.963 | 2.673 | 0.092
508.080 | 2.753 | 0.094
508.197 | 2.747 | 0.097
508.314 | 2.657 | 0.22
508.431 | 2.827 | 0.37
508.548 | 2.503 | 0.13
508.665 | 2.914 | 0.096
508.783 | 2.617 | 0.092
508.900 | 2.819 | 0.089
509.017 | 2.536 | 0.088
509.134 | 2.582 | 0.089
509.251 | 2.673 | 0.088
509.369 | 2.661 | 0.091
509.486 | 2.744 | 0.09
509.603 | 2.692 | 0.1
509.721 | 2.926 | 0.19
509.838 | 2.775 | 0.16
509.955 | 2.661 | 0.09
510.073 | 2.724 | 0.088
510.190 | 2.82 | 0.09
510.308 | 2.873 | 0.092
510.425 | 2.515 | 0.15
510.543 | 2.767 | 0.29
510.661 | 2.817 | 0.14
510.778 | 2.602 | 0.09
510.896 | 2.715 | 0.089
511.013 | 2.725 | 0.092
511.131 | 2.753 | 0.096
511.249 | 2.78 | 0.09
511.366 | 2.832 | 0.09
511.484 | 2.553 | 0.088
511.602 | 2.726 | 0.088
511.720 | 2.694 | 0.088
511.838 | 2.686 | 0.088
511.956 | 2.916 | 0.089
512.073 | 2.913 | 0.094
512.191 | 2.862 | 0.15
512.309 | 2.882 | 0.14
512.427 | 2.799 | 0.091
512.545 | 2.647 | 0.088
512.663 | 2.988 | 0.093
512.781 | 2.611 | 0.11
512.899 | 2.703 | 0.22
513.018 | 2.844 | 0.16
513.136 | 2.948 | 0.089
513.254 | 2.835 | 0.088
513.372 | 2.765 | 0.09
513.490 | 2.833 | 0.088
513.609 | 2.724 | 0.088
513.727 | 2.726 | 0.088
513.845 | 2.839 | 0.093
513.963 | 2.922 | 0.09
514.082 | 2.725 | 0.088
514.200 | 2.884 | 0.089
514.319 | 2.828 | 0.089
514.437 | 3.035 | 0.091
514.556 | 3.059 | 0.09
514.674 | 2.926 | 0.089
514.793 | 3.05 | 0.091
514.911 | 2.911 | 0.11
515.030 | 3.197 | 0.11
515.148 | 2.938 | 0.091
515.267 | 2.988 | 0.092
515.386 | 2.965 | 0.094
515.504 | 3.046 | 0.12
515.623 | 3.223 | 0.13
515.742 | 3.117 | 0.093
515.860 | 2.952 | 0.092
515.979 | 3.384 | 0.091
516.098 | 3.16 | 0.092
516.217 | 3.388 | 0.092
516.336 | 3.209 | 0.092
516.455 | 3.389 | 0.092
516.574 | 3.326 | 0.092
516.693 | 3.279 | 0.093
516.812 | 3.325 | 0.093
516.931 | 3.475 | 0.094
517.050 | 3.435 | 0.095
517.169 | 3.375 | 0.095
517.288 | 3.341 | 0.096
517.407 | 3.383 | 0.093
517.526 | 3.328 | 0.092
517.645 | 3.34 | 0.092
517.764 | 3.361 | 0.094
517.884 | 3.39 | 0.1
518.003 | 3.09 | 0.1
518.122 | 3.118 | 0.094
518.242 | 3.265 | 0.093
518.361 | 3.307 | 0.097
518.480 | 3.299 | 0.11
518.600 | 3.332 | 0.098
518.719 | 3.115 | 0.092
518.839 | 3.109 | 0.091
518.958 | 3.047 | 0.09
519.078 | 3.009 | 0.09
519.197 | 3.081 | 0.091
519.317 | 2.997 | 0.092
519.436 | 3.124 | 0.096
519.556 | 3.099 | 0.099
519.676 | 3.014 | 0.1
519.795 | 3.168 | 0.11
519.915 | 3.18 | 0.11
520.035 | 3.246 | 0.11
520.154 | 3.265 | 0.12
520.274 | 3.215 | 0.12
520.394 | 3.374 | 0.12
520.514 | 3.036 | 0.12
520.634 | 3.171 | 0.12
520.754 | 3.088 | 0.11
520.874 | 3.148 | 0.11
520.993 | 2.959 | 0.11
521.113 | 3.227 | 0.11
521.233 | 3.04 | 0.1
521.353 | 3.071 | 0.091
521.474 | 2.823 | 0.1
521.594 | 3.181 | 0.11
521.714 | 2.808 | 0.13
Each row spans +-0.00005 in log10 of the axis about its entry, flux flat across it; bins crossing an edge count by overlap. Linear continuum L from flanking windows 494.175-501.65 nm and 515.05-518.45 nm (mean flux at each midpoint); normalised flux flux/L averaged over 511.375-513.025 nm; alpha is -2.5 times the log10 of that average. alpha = 0.21 mag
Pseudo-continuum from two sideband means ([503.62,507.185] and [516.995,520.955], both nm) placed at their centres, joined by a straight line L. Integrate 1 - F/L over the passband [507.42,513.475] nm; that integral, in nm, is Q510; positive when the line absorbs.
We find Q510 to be 0.53 nm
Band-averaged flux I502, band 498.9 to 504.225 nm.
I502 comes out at 3.94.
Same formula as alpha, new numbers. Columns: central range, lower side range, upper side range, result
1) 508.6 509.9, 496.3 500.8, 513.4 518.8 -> 0.22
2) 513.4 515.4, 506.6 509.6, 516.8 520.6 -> 0.04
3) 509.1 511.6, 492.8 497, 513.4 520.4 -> 0.20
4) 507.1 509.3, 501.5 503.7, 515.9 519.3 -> 0.26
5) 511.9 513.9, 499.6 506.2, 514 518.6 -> 0.18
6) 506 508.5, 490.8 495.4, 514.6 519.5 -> 0.20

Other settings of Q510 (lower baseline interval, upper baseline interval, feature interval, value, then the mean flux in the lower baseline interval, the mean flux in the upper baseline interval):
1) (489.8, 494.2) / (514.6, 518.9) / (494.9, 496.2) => 0.00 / 3.7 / 3.22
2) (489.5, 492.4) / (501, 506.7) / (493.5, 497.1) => 0.10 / 3.71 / 3.39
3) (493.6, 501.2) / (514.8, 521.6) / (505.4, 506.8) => 0.27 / 3.65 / 3.18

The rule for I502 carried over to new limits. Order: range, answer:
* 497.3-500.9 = 3.71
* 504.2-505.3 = 2.98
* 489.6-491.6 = 3.71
